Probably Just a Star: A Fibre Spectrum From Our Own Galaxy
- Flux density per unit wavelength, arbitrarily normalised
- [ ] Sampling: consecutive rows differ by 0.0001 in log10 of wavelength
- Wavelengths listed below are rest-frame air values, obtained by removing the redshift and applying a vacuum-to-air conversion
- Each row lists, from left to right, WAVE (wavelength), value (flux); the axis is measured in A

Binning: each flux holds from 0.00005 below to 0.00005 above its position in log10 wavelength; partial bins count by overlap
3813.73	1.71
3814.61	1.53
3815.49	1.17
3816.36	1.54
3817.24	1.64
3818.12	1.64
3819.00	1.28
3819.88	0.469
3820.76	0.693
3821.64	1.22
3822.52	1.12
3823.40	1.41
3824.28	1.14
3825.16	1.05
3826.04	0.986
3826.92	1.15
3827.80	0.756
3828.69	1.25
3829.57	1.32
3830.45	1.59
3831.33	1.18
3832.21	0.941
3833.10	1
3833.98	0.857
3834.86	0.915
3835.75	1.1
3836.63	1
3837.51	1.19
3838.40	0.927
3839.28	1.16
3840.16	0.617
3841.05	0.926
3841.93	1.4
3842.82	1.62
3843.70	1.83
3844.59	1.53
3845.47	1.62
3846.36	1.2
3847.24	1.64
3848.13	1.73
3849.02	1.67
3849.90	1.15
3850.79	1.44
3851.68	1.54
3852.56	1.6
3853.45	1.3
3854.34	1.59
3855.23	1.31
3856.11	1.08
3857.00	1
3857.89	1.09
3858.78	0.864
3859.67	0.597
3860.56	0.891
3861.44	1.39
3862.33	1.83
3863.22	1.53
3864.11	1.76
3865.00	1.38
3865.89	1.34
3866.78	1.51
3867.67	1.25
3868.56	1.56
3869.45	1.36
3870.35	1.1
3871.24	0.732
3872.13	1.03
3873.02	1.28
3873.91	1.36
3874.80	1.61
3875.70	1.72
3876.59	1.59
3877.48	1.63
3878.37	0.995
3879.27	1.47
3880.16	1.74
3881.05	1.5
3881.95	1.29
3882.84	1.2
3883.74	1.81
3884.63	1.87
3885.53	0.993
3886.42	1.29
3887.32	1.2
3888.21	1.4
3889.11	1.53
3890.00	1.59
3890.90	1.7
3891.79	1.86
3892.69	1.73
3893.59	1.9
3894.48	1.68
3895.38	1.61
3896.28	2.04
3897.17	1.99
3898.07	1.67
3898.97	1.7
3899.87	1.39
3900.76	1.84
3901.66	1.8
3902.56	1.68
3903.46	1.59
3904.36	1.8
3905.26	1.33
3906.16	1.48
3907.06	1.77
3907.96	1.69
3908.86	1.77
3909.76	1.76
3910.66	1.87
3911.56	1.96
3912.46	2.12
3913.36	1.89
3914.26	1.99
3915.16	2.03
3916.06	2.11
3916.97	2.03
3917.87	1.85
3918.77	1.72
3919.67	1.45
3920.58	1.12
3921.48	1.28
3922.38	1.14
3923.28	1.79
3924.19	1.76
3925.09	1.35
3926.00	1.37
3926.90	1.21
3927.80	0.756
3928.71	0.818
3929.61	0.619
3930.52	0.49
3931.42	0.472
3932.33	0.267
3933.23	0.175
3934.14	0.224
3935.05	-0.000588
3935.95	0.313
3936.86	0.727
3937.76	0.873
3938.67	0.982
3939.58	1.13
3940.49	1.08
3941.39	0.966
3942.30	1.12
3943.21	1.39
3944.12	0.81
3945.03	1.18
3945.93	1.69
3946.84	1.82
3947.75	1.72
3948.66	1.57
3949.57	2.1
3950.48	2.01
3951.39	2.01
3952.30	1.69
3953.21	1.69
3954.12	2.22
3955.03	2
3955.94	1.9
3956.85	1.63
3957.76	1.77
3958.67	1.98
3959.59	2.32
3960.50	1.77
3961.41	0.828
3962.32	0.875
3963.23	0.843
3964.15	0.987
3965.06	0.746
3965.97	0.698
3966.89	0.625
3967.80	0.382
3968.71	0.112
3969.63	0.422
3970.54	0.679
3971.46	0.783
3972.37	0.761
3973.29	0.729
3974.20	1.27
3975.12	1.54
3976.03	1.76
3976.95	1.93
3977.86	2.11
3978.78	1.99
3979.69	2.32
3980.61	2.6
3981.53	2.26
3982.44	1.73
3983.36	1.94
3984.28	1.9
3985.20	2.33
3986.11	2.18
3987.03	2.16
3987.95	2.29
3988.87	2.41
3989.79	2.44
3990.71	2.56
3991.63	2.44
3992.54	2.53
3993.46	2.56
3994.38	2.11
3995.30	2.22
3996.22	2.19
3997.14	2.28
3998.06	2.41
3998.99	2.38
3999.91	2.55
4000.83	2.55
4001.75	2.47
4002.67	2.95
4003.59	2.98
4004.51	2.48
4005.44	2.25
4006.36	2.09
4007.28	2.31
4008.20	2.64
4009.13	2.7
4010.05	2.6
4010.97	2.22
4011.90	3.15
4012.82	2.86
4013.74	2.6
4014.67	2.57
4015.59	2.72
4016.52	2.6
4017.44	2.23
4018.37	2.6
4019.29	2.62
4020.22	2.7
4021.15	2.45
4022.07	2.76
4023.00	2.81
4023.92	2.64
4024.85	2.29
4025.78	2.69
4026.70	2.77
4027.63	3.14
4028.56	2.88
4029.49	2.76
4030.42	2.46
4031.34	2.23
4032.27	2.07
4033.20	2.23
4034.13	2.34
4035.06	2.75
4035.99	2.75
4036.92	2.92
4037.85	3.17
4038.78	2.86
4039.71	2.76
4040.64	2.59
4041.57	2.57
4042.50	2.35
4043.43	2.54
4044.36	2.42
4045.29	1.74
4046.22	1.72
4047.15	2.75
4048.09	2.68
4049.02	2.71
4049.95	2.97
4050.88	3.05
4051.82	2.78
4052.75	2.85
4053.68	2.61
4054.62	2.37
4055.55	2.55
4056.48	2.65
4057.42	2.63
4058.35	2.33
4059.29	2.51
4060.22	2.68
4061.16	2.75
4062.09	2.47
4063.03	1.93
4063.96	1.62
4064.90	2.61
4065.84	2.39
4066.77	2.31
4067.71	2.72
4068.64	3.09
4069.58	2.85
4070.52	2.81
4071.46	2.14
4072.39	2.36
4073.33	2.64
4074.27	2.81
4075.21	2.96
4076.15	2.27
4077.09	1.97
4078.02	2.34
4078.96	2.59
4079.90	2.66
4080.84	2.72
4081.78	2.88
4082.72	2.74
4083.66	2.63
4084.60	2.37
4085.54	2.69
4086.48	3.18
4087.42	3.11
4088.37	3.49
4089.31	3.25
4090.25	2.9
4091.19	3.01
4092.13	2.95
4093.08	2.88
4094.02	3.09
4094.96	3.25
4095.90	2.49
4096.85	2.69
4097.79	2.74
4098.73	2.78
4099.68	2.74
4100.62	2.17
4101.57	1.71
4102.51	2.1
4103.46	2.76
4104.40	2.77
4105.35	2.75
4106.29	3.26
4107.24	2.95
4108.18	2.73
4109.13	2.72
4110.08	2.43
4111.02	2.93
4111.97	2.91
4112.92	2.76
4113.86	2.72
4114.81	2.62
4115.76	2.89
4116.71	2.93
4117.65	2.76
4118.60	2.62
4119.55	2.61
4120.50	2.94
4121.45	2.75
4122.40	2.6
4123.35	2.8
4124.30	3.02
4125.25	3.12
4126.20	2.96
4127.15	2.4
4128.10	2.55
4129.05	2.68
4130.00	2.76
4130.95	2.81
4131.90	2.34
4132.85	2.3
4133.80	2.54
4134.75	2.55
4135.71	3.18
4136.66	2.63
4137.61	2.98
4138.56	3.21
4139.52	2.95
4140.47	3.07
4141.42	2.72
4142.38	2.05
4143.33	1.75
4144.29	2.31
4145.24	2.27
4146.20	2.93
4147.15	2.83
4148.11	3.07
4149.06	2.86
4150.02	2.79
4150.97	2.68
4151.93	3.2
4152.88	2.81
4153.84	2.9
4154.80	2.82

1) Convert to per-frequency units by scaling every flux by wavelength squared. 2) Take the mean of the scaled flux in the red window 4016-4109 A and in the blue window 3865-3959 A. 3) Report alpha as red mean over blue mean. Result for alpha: 1.96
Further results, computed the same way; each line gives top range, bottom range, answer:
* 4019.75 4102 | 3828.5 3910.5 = 2.04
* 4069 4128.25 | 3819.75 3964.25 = 2.20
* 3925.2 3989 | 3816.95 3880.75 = 1.11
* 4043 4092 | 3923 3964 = 2.23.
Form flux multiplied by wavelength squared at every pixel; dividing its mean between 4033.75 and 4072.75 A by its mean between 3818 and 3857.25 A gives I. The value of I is 2.34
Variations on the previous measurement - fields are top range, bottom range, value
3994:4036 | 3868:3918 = 1.67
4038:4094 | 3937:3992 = 1.79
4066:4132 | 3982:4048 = 1.14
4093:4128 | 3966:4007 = 1.50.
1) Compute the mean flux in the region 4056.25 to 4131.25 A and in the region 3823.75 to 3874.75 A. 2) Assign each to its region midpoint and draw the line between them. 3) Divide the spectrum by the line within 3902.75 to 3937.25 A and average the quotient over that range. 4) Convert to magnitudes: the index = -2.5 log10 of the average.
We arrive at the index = 0.24 mag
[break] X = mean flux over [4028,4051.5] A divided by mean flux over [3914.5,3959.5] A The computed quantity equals 1.9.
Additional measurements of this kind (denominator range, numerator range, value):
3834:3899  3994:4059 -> 1.84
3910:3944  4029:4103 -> 2.18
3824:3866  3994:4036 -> 2.04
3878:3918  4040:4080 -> 1.50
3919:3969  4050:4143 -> 2.27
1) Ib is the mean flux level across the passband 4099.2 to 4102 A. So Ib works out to 2.21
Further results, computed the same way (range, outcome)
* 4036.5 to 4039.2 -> 2.99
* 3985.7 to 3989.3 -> 2.26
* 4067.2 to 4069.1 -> 2.9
